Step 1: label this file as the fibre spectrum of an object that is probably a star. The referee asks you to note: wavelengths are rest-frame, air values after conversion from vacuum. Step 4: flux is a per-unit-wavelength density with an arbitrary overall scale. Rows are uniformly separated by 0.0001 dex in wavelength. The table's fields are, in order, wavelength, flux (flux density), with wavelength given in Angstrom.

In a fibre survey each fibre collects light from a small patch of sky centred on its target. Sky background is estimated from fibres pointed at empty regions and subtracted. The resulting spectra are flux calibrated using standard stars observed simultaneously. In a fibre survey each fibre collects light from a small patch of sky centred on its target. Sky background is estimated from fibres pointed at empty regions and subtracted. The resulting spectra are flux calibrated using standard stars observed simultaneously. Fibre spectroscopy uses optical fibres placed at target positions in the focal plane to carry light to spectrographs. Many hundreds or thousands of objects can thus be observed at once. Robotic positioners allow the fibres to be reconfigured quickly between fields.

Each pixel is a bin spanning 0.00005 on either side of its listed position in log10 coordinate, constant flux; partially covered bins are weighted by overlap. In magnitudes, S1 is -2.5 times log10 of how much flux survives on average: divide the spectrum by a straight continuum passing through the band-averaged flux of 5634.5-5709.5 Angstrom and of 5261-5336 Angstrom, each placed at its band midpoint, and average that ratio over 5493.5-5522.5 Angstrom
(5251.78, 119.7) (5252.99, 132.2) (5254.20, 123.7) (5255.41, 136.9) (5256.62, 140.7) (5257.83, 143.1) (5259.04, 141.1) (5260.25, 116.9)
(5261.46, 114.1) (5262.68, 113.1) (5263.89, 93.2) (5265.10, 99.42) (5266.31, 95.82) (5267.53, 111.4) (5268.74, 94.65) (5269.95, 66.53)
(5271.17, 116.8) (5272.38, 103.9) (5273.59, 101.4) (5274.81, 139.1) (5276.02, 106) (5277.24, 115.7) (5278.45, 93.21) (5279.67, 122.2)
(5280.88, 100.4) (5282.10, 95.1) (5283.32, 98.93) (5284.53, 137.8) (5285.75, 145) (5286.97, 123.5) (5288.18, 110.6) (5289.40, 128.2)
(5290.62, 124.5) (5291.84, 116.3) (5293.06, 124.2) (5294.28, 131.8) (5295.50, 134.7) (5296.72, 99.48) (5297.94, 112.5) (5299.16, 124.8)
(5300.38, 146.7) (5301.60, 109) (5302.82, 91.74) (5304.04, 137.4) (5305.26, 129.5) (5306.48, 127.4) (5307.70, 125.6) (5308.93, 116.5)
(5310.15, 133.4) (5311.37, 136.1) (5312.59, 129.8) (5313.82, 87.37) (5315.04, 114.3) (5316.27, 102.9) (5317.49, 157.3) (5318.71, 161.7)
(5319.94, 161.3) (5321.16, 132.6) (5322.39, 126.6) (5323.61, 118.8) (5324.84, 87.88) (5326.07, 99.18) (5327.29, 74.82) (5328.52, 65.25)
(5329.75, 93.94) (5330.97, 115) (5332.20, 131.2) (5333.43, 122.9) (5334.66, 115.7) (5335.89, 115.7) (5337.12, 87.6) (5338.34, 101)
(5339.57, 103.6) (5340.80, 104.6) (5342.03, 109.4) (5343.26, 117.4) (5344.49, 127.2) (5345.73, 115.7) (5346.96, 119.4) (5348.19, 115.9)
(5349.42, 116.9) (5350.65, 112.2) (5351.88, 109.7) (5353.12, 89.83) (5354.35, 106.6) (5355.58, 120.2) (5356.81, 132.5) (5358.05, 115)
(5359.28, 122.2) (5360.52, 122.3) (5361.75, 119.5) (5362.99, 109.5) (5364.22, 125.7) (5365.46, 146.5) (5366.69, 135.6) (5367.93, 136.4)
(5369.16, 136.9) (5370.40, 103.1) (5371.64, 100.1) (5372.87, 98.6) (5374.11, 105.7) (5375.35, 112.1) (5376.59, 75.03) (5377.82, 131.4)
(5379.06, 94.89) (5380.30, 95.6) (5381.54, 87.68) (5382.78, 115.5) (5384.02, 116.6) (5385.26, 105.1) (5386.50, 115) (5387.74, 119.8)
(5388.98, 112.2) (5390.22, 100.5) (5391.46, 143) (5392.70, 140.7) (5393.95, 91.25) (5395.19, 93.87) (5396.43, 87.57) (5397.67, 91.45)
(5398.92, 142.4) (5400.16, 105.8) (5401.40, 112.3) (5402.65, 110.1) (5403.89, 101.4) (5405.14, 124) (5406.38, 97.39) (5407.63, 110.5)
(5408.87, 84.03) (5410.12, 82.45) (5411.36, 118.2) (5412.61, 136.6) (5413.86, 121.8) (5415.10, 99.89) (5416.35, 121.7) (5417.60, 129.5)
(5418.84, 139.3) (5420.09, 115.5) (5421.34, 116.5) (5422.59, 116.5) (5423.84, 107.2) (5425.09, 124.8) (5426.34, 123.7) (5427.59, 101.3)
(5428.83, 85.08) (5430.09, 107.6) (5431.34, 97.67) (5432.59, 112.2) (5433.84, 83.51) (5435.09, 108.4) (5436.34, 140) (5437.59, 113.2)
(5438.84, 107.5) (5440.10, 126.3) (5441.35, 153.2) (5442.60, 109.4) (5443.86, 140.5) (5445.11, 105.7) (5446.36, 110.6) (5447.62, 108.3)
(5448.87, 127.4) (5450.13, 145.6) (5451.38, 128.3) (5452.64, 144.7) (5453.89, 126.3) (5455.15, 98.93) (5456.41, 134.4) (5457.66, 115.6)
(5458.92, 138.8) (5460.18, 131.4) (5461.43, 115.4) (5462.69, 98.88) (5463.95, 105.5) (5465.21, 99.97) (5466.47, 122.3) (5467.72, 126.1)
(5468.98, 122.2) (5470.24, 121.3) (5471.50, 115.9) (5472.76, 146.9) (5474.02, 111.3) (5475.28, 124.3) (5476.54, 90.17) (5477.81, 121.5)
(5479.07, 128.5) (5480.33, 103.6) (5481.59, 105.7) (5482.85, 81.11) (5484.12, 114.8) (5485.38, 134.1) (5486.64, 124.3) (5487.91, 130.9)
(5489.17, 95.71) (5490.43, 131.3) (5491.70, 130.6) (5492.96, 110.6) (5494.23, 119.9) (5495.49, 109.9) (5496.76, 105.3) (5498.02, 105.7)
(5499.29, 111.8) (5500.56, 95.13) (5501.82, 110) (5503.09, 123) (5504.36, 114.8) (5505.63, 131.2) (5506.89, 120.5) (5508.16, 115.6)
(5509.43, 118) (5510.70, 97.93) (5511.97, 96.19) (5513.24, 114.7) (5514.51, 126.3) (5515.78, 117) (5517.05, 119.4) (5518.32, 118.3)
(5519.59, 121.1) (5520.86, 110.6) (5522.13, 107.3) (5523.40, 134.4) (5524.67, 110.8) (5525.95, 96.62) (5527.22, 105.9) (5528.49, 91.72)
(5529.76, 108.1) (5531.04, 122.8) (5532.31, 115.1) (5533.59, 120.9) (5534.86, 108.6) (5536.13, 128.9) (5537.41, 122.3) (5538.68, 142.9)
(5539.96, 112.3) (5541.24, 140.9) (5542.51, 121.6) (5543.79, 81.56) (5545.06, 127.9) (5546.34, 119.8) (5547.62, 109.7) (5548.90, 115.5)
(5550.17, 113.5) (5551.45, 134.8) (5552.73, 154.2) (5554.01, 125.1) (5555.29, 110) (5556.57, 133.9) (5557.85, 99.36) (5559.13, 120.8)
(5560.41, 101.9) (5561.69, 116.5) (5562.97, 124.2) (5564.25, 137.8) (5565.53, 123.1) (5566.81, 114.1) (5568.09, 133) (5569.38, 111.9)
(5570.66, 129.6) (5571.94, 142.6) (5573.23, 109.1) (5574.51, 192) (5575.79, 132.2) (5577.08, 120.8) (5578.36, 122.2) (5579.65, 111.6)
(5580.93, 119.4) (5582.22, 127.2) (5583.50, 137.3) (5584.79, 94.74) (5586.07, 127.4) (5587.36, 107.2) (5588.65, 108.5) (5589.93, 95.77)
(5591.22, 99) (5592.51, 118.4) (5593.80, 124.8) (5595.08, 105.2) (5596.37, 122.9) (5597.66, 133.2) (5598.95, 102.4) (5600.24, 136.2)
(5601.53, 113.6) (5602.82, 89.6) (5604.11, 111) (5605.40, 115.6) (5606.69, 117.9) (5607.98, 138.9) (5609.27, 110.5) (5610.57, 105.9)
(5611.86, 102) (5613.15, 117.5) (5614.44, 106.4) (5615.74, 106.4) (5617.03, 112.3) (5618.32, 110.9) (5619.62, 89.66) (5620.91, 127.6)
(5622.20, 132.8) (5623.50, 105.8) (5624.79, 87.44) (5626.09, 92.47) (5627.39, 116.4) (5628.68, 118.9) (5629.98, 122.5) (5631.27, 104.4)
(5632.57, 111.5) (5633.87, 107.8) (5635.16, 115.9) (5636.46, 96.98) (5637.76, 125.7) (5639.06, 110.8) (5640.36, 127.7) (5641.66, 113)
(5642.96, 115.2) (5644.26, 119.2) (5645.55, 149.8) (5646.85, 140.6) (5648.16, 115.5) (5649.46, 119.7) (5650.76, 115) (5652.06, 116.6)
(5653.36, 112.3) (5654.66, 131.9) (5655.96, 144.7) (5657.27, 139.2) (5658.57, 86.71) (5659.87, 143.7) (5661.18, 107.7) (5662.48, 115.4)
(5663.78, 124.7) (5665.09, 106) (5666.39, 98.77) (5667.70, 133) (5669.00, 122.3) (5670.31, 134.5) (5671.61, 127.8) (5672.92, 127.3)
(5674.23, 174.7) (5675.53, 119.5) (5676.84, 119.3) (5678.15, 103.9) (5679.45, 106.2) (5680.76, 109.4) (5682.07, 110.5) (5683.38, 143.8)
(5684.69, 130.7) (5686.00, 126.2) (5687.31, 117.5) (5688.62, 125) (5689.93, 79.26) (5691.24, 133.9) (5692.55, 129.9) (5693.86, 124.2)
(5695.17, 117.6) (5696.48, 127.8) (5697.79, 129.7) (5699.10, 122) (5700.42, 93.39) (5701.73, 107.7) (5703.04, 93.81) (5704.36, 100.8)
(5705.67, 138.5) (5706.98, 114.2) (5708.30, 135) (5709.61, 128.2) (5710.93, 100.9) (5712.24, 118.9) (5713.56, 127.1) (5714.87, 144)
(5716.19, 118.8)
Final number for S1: 0.05 mag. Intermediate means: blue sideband 116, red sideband 121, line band 114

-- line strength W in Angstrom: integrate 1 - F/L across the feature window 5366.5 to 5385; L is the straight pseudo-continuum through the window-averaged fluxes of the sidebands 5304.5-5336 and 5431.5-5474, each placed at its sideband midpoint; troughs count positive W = 1.61 Angstrom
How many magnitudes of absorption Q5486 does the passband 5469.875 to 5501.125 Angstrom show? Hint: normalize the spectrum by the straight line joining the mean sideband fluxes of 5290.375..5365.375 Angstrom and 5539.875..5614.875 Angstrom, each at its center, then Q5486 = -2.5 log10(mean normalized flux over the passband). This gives 0.035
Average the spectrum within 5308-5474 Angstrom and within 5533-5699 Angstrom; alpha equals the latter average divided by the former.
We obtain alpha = 1.04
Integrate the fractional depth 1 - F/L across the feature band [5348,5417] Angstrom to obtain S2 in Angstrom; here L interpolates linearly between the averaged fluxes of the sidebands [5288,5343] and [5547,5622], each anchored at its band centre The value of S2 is 3.3 Angstrom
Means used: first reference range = 117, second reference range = 119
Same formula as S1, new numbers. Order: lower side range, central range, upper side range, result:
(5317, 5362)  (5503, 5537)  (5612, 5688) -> 0.02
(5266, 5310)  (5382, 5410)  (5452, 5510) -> 0.07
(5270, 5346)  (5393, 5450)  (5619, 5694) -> 0.04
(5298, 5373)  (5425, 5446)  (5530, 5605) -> 0.04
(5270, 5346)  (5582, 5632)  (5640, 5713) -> 0.07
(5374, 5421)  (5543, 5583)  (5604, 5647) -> -0.09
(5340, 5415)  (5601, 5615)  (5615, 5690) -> 0.05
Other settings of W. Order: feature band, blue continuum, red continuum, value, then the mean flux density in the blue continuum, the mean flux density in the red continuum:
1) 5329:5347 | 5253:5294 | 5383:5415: 0.2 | 115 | 110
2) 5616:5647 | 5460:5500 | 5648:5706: 1.2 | 115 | 120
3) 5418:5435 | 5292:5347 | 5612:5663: 1.0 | 117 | 116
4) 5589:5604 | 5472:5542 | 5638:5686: 0.9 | 116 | 123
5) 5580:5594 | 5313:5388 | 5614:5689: 0.4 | 113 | 119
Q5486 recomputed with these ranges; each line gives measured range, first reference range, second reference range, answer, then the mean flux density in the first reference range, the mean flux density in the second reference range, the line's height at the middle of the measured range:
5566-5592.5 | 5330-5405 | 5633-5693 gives -0.03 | 113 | 121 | 119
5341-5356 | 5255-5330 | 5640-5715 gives 0.04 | 117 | 121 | 117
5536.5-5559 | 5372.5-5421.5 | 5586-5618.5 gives -0.09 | 110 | 113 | 112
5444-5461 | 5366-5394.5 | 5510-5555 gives -0.09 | 112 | 117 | 114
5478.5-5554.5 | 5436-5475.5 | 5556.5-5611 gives 0.04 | 122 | 119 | 121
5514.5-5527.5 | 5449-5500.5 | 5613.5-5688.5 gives 0.03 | 118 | 119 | 118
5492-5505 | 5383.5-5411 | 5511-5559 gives 0.04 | 109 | 117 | 115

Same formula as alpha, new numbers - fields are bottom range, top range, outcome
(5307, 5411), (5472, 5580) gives 1.05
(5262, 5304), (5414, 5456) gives 1.04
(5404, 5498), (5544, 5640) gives 1.01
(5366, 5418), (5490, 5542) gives 1.05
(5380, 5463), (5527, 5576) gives 1.06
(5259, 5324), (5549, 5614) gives 1.01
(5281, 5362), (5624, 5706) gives 1.01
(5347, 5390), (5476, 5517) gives 1.00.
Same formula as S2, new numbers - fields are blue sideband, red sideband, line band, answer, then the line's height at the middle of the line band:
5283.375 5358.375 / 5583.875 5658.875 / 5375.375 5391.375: 1.3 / 117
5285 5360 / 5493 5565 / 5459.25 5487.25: 0.2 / 117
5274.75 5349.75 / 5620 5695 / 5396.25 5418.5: 1.3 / 118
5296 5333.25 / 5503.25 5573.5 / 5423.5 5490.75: 0.7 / 118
